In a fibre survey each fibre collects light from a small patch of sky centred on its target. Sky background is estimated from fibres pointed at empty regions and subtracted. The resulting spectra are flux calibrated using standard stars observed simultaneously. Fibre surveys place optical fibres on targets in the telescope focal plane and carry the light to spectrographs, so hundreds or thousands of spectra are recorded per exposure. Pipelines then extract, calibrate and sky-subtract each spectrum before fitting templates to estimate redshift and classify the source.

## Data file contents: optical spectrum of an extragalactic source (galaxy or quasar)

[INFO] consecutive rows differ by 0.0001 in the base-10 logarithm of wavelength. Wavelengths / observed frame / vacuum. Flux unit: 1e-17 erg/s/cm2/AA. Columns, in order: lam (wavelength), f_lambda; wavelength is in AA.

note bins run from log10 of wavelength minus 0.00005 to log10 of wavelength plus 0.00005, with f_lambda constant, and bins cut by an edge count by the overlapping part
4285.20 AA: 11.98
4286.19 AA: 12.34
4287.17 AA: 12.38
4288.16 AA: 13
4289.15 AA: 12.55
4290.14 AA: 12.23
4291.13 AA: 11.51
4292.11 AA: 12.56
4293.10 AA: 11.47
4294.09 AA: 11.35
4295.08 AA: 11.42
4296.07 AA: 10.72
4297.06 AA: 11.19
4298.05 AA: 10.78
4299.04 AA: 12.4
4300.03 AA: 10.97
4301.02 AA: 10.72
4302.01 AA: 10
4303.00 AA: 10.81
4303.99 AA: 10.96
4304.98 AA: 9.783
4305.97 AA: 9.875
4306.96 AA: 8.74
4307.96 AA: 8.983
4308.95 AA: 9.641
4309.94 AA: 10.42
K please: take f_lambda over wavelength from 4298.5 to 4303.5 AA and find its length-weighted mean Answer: 11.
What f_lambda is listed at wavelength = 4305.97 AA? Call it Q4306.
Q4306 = 9.875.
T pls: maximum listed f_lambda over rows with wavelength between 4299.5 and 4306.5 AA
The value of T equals 10.97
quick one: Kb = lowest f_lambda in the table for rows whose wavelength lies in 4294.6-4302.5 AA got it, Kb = 10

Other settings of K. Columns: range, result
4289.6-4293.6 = 12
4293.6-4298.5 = 11.1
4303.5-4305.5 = 10.4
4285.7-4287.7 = 12.4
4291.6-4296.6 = 11.5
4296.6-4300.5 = 11.3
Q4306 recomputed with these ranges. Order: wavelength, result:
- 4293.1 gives 11.47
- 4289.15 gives 12.55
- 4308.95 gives 9.641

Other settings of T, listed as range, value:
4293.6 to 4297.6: 11.42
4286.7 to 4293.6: 13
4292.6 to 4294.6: 11.47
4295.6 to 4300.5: 12.4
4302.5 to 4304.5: 10.96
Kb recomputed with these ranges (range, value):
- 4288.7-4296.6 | 10.72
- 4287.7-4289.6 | 12.55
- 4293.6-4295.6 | 11.35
